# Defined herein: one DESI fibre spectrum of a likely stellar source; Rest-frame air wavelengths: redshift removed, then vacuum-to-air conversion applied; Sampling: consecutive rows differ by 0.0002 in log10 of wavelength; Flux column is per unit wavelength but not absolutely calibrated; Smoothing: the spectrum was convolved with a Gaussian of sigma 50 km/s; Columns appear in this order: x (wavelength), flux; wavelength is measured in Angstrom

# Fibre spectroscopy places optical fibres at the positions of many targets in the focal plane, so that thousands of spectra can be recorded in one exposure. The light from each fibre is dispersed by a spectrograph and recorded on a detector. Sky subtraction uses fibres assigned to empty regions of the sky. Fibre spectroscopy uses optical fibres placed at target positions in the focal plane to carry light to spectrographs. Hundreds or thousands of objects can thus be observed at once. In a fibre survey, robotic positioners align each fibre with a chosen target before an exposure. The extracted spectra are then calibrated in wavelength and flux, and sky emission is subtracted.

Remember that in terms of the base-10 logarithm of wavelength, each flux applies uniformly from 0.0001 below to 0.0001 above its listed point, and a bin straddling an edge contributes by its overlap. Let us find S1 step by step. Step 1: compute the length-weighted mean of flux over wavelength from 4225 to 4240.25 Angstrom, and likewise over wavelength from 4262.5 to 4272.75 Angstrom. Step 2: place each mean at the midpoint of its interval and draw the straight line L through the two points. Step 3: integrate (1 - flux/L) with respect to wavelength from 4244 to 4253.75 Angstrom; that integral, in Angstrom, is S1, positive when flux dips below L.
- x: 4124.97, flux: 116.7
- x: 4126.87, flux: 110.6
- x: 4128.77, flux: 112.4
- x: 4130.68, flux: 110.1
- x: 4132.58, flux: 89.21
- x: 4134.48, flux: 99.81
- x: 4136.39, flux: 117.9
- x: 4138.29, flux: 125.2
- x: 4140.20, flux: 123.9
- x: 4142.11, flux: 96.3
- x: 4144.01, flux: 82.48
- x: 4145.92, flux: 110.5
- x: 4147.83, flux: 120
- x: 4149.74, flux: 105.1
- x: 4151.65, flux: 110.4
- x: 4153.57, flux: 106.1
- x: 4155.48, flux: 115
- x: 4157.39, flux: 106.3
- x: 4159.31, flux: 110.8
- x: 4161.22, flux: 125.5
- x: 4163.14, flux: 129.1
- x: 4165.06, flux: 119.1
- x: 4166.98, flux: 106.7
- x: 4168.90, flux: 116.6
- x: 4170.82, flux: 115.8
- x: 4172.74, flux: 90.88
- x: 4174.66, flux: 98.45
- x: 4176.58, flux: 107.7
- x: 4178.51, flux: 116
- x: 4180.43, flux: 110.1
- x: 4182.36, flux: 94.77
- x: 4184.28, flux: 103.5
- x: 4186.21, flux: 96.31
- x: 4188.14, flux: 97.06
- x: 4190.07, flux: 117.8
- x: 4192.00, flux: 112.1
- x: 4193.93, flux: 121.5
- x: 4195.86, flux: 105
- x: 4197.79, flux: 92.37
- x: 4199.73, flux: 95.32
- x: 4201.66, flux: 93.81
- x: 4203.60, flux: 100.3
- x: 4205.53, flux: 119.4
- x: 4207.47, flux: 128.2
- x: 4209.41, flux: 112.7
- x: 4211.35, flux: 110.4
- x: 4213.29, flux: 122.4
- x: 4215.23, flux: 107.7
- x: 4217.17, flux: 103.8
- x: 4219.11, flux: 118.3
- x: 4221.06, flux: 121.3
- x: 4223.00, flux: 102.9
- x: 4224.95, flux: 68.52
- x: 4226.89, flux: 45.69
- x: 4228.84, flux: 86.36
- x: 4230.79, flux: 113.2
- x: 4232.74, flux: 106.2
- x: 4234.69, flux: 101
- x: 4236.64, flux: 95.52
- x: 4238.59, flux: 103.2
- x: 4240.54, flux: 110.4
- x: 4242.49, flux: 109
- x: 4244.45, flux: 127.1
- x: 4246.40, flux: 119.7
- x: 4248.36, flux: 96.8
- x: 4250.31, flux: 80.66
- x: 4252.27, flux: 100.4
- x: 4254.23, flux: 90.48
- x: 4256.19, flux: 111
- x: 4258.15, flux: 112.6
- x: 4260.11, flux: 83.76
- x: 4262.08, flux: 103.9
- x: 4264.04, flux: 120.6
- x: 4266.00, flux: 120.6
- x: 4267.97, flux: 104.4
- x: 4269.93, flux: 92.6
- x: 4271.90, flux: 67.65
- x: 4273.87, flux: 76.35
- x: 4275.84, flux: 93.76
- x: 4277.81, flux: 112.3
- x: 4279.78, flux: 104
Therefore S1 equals -0.6 Angstrom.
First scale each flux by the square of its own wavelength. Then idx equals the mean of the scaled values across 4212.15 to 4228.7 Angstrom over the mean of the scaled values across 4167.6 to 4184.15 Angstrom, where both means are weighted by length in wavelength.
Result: 0.95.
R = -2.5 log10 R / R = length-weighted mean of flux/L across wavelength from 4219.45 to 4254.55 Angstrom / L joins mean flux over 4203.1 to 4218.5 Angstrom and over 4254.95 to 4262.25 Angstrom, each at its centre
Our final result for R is 0.08 mag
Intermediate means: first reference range 114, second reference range 102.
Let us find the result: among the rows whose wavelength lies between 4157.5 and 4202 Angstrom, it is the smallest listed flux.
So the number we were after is 90.88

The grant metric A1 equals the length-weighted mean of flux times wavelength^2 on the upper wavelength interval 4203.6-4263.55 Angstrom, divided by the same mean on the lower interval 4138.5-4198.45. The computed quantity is 1.0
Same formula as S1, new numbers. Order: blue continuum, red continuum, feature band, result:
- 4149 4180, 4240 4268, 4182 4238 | 2.75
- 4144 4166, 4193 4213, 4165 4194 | 0.94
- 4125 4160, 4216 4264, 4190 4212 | -1.00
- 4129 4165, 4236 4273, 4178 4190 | 0.47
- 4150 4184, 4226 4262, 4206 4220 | -1.46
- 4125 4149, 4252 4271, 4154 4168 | -1.05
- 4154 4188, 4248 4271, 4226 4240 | 1.34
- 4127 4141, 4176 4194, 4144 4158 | 0.13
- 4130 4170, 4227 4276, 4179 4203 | 0.68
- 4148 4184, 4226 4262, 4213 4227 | 0.30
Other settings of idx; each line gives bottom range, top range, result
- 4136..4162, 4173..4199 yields 0.96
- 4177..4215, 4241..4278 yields 0.97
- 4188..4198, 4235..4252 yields 0.98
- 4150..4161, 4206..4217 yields 1.07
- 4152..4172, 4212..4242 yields 0.91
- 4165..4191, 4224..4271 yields 0.98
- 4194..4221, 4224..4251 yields 0.91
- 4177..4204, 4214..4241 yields 0.97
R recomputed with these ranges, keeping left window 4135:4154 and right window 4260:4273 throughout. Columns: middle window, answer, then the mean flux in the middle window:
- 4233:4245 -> -0.05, 107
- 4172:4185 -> 0.04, 103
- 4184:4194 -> -0.01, 107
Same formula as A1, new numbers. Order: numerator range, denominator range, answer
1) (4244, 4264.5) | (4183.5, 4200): 1.01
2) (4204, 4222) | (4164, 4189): 1.11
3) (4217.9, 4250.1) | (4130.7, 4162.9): 0.96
